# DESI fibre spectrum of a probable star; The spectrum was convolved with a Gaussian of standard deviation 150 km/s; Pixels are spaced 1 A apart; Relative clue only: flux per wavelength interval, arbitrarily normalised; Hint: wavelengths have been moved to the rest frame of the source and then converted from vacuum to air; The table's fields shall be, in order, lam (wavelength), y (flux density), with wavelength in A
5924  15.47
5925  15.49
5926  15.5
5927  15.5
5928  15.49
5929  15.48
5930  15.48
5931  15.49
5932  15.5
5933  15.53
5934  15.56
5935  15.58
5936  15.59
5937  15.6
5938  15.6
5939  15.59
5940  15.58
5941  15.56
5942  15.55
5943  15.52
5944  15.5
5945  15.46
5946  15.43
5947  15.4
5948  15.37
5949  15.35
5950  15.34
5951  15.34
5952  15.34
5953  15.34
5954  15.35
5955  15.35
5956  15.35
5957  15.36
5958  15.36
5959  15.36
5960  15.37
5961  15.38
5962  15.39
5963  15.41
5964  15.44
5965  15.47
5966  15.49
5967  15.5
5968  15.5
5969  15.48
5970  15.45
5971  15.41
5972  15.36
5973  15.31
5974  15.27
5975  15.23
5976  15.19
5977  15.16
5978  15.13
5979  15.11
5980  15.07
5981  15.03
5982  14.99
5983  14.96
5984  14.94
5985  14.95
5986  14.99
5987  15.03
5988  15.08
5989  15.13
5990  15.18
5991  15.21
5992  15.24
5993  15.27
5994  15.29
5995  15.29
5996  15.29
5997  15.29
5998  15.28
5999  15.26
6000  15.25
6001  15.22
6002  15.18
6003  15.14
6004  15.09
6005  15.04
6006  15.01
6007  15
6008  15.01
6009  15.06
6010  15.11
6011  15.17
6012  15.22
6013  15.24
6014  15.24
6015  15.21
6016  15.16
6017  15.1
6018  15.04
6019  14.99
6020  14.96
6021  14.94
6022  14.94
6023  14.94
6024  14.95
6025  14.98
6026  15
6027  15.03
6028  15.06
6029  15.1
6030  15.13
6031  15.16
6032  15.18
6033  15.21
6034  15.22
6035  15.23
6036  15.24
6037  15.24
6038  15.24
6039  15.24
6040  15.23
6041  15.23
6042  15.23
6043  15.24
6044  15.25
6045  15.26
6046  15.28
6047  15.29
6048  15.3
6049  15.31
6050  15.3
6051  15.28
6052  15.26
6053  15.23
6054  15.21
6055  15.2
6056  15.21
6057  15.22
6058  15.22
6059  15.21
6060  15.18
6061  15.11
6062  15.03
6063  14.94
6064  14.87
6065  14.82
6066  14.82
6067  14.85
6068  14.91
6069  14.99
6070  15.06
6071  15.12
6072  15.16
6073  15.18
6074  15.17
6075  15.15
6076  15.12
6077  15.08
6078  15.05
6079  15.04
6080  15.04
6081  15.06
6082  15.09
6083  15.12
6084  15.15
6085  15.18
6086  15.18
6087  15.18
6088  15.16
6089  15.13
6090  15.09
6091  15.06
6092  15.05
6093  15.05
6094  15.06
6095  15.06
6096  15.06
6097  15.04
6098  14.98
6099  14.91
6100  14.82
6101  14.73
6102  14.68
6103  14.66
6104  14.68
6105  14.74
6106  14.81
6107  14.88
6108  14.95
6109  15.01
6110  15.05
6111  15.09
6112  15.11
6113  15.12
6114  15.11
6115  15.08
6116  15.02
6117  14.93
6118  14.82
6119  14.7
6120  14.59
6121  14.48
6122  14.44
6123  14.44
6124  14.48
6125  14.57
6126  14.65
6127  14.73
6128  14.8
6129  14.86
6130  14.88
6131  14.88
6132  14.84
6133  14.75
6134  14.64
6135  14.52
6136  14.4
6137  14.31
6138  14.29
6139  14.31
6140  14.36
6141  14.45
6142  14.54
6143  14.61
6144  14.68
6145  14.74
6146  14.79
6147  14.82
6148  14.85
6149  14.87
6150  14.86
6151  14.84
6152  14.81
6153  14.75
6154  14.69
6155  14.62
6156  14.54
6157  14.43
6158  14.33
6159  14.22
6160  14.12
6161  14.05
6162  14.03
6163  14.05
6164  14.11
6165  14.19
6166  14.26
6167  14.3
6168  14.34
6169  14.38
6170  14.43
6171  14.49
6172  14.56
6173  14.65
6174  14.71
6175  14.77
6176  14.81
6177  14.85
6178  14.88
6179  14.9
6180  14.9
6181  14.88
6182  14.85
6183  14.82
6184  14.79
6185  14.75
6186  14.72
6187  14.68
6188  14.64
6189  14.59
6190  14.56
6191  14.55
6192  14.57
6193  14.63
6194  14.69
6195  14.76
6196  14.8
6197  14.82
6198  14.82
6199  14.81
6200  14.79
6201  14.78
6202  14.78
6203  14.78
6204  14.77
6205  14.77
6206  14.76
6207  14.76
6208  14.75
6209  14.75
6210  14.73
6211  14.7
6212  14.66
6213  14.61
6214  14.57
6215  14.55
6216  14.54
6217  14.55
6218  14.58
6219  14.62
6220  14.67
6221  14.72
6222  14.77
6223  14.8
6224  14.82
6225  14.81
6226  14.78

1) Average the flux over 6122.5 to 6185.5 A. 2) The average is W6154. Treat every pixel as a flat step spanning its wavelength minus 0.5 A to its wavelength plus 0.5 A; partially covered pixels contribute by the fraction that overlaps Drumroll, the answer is 14.6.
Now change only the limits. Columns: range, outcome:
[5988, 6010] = 15.2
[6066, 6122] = 15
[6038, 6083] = 15.1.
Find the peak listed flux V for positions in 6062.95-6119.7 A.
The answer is 15.18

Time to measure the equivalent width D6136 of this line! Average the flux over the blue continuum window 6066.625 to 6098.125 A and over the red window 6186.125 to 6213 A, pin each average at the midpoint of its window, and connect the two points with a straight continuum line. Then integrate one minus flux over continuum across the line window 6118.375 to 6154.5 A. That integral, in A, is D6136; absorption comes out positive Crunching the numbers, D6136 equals 0.7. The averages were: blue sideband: 15.1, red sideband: 14.7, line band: 14.6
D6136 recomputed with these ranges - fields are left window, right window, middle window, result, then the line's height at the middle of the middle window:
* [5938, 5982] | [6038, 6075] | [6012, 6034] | 0.2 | 15.2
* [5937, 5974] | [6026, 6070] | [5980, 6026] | 0.5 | 15.3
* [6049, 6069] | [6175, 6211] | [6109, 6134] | 0.2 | 14.9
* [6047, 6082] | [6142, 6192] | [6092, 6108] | 0.0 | 14.9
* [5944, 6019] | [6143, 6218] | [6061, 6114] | -0.3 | 14.9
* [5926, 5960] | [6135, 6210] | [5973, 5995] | 0.3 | 15.3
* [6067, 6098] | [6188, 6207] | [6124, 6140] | 0.3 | 14.9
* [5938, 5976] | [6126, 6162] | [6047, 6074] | -0.3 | 15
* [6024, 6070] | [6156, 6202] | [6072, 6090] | -0.1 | 15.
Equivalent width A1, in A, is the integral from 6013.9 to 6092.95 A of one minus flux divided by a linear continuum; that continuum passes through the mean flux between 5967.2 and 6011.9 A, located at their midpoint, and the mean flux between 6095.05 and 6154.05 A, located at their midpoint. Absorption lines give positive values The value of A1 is -0.77 A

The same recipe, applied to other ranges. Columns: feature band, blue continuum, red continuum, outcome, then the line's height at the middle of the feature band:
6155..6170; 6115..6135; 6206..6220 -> 0.4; 14.7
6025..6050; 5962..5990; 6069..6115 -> -0.1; 15.1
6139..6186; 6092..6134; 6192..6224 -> 0.6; 14.8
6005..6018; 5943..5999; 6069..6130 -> 0.0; 15.2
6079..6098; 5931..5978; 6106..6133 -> -0.2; 14.9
